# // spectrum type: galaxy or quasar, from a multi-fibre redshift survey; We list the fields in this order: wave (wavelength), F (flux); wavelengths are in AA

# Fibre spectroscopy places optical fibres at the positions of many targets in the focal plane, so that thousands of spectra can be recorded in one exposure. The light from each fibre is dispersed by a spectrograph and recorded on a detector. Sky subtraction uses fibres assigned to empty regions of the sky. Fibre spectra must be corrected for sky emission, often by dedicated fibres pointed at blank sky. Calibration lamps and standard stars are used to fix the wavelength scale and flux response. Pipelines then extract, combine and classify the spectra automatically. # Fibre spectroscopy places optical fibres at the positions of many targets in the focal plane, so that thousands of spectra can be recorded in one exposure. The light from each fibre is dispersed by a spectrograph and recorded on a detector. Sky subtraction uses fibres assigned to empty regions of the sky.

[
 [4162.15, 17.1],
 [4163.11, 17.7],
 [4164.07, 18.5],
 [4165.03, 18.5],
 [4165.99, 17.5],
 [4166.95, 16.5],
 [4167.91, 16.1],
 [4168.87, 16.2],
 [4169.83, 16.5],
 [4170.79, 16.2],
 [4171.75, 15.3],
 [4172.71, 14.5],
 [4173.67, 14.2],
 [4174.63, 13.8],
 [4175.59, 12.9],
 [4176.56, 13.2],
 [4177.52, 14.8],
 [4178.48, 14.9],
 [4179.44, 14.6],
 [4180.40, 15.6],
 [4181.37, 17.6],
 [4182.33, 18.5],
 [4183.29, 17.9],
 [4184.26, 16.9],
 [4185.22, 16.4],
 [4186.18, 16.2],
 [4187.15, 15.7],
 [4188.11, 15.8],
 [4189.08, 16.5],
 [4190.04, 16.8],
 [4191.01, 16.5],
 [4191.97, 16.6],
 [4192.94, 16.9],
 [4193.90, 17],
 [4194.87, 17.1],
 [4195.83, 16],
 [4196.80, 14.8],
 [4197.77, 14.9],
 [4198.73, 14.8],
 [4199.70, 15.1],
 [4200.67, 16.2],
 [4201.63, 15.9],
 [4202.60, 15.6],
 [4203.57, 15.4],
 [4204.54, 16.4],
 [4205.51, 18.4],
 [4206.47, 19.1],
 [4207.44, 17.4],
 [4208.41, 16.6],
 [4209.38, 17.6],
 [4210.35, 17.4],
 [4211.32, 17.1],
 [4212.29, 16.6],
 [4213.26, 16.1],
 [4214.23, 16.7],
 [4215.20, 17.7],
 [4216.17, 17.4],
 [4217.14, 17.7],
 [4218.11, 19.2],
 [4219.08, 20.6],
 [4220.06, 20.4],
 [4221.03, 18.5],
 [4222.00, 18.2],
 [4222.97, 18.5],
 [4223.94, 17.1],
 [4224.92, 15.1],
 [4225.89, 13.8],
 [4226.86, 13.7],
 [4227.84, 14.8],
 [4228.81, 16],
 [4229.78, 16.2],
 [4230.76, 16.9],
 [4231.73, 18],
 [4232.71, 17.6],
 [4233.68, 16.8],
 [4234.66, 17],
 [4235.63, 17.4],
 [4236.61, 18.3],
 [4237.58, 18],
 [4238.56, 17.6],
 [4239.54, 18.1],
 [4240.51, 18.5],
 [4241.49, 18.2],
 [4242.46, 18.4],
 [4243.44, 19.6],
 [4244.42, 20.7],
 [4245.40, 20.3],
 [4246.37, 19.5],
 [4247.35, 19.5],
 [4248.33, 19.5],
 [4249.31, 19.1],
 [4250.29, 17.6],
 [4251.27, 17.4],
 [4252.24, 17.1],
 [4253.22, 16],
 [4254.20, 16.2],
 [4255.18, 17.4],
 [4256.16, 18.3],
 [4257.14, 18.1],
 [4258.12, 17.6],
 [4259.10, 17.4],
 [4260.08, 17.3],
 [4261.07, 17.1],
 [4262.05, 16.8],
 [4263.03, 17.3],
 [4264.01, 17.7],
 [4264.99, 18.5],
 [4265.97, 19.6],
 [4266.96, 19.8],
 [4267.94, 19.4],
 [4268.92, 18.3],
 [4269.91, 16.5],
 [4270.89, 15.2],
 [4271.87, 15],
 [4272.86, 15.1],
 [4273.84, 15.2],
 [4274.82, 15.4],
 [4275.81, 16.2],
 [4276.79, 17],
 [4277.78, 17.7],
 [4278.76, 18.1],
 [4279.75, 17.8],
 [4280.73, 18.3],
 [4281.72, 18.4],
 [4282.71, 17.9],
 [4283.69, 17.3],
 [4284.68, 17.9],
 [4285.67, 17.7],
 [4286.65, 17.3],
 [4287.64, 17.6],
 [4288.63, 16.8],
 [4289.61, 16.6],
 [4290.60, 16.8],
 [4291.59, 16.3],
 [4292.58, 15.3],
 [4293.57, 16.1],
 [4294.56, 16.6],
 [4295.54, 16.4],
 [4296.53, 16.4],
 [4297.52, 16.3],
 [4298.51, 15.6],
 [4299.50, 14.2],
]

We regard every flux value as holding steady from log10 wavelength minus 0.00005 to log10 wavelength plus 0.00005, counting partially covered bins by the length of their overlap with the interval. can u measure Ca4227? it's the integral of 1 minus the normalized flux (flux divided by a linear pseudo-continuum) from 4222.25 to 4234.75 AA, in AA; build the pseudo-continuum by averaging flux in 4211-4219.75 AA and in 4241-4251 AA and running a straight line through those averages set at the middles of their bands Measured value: 1.4 AA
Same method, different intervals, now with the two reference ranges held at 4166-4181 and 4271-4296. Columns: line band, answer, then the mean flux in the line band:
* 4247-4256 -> -0.8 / 17.7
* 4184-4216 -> -2.0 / 16.5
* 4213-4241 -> -2.4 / 17.3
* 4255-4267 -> -1.0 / 17.8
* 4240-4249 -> -1.7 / 19.4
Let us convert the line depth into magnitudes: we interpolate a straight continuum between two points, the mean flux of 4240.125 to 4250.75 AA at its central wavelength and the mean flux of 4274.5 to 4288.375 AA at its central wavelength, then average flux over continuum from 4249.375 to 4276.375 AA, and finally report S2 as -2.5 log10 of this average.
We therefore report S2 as 0.07 mag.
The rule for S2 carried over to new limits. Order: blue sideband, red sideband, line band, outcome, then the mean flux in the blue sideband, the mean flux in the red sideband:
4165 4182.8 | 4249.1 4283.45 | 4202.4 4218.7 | -0.06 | 15.6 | 17.4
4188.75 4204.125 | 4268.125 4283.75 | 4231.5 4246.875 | -0.12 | 16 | 16.9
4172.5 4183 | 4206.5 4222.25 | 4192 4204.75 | 0.05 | 15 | 17.9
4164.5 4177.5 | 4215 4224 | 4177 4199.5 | 0.03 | 15.5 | 18.6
